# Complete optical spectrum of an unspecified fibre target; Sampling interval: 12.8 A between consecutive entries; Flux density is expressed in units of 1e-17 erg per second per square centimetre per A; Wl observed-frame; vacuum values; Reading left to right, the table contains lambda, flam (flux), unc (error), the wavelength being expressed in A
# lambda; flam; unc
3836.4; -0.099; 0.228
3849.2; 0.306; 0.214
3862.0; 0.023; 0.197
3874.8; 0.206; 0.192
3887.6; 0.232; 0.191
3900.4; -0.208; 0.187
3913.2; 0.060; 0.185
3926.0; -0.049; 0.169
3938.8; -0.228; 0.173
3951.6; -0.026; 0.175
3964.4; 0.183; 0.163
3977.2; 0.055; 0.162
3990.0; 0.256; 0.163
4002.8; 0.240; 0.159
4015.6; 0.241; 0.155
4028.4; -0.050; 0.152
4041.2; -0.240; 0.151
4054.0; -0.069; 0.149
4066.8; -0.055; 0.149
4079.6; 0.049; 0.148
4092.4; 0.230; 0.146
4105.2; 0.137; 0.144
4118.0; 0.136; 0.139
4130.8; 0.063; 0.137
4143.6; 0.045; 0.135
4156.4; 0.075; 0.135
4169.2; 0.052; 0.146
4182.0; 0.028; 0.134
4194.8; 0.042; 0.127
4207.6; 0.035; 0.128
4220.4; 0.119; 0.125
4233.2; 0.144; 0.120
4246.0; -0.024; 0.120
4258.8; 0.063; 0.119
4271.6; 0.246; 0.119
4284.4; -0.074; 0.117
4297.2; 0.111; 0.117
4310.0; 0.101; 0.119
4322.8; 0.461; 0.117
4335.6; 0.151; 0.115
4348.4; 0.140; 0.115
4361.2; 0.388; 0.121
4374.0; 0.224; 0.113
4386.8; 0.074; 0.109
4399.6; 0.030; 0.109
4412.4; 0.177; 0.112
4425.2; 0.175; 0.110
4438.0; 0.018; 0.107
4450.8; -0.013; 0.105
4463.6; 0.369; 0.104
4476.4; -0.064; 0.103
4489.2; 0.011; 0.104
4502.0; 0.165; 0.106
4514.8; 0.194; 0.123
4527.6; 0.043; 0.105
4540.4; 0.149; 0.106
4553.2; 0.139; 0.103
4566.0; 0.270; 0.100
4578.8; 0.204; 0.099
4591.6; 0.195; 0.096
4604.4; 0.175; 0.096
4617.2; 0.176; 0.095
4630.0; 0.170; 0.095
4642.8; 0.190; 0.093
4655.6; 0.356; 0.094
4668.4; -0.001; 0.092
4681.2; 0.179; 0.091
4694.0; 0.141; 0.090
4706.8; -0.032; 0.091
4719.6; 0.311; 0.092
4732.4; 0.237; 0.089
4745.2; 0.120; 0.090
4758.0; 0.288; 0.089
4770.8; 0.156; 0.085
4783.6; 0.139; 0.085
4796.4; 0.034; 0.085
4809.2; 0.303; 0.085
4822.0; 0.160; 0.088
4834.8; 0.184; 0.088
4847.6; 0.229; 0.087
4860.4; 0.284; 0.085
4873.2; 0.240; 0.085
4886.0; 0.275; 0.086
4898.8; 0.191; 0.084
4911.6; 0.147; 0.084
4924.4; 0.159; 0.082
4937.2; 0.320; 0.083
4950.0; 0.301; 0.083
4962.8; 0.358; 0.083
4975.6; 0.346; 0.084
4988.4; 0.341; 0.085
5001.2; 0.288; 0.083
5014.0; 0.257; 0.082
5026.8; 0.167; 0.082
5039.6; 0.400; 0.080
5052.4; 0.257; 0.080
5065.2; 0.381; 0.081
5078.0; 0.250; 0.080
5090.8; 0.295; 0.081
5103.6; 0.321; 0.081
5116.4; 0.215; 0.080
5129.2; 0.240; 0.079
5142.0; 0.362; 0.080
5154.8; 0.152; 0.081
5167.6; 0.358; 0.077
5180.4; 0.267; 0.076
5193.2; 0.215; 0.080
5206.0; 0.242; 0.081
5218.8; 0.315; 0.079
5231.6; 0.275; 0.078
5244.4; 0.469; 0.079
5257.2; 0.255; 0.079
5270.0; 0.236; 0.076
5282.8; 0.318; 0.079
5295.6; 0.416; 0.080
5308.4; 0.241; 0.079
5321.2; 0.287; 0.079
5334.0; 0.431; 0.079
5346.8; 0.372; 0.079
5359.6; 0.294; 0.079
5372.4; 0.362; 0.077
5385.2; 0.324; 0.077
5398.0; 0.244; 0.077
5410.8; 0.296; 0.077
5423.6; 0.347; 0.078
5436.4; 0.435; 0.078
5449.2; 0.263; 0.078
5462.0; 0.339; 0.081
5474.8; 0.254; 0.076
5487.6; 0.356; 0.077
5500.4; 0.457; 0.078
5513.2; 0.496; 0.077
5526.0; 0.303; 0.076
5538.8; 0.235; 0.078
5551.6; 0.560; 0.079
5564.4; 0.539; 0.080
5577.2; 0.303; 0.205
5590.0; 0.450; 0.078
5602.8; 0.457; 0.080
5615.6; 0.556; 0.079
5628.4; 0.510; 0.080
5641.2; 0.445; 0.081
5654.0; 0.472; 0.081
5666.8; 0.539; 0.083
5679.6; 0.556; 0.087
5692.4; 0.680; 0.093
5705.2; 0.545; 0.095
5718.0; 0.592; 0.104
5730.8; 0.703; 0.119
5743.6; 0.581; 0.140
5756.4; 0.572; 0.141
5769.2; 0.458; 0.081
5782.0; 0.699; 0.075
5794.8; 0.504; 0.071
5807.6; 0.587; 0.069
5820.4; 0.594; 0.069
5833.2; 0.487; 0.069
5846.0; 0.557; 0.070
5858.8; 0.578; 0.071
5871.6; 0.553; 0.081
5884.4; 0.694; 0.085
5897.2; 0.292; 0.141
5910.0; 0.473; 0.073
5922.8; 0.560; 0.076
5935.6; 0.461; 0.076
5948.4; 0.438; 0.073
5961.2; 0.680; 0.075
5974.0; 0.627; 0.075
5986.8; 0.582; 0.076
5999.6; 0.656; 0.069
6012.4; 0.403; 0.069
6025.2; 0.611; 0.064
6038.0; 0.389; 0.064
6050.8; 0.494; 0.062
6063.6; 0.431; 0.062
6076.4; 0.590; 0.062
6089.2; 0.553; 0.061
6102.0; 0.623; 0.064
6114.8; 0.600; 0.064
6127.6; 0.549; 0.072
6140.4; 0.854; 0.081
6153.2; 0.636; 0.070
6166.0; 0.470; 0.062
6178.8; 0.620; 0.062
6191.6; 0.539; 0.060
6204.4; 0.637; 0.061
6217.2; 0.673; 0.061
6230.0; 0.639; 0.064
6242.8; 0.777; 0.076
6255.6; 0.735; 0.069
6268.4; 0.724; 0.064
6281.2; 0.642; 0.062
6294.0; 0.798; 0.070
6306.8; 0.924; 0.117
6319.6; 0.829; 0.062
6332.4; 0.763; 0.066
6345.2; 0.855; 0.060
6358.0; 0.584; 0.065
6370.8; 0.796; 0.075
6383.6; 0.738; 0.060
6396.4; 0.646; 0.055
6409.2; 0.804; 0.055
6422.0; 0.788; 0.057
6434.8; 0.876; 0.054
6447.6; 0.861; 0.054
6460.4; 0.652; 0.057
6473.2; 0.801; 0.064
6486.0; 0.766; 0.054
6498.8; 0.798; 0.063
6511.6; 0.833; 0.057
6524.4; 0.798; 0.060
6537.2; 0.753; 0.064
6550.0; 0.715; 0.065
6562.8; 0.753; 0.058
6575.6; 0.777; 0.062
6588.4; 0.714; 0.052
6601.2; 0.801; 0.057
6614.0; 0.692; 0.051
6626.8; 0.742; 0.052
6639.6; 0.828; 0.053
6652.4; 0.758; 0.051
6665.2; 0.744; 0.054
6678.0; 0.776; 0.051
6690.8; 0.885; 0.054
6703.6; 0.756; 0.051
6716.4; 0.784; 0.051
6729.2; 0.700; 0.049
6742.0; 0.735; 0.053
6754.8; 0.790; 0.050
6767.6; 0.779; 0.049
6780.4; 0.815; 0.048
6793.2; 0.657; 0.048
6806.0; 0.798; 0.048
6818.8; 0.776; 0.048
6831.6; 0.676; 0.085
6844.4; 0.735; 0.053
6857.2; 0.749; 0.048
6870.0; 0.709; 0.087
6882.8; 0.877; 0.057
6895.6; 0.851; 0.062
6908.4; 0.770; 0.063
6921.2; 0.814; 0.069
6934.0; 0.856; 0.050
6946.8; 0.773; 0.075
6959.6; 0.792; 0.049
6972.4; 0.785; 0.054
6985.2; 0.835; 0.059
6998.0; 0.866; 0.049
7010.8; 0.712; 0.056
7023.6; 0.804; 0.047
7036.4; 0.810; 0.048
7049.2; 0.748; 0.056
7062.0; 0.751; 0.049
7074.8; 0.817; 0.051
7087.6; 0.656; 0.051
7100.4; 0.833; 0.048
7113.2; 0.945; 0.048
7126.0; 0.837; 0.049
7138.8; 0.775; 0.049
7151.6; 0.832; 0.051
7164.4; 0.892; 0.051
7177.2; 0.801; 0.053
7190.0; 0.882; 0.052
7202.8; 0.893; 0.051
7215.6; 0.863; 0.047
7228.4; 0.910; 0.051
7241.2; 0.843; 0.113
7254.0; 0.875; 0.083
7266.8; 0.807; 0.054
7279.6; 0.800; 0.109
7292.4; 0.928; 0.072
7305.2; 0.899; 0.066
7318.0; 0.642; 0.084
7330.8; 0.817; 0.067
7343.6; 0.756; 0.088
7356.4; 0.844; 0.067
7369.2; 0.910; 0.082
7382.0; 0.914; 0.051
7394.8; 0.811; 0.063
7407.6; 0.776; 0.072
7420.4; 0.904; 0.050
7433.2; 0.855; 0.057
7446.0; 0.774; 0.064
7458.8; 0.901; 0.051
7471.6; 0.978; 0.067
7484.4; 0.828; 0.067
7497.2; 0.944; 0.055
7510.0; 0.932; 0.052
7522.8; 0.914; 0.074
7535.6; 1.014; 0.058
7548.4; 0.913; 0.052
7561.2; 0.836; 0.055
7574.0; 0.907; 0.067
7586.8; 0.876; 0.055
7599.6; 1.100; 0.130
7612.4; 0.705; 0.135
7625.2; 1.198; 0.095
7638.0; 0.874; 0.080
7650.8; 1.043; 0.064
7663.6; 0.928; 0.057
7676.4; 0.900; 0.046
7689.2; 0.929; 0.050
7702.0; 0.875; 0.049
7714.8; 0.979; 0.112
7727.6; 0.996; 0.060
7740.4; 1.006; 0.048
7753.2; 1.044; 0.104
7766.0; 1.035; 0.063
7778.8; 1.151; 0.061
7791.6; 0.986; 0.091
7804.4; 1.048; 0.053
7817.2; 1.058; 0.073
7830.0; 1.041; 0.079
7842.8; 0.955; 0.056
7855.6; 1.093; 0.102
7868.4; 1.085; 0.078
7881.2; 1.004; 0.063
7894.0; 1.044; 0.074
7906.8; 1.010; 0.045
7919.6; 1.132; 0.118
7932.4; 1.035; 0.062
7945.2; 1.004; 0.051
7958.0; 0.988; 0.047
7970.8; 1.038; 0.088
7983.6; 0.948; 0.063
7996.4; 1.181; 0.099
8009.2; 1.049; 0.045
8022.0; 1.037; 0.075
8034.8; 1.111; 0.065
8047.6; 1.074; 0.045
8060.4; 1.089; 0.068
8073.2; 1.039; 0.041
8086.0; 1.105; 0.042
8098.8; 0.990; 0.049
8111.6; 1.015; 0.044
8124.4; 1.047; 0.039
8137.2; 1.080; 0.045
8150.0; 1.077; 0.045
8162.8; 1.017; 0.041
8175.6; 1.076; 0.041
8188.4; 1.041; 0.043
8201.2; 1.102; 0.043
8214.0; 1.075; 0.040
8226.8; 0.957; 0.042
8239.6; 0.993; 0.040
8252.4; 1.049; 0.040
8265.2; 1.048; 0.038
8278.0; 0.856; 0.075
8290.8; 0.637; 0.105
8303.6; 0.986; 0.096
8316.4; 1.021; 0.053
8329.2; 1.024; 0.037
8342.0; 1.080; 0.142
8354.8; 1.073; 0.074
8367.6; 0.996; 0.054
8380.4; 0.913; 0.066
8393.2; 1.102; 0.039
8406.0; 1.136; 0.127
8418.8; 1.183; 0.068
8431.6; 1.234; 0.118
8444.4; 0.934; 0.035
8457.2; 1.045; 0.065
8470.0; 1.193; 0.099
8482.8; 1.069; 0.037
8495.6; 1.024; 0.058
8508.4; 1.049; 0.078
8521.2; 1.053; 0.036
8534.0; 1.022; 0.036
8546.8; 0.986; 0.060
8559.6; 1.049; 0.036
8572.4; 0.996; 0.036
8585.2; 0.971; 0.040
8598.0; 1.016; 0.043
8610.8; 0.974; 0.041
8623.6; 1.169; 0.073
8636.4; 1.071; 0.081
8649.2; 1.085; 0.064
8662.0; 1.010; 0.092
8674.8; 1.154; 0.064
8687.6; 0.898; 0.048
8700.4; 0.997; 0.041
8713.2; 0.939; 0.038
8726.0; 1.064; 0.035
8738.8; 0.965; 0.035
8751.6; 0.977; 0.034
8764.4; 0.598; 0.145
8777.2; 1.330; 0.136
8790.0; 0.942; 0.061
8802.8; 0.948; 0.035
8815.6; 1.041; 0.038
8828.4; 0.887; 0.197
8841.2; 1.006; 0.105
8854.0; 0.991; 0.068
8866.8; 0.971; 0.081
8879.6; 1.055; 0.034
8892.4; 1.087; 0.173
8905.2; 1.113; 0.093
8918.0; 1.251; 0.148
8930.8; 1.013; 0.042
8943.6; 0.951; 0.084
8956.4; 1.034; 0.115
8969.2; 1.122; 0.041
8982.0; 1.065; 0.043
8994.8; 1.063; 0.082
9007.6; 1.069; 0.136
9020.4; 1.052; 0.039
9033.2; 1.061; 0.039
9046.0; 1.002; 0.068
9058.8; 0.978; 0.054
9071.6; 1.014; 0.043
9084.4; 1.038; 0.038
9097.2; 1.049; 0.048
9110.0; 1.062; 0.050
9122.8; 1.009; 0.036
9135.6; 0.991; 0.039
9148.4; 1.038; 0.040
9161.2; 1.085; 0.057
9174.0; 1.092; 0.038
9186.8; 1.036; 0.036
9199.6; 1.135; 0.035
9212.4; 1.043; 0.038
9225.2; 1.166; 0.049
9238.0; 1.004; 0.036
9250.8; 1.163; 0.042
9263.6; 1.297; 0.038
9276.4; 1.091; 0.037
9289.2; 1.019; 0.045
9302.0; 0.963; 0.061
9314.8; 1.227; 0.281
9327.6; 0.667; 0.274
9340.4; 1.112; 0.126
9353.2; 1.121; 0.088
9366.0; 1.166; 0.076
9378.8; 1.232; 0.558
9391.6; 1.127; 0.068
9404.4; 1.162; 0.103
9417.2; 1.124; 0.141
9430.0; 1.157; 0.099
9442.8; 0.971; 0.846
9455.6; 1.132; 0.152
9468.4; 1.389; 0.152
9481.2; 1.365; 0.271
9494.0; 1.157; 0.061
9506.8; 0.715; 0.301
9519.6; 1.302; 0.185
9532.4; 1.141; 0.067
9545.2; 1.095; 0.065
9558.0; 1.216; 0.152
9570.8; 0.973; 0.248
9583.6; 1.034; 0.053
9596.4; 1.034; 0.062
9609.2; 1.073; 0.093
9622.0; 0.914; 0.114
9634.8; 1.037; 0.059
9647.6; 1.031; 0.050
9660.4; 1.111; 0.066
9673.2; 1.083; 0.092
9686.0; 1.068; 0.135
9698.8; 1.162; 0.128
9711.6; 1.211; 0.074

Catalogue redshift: 0.41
